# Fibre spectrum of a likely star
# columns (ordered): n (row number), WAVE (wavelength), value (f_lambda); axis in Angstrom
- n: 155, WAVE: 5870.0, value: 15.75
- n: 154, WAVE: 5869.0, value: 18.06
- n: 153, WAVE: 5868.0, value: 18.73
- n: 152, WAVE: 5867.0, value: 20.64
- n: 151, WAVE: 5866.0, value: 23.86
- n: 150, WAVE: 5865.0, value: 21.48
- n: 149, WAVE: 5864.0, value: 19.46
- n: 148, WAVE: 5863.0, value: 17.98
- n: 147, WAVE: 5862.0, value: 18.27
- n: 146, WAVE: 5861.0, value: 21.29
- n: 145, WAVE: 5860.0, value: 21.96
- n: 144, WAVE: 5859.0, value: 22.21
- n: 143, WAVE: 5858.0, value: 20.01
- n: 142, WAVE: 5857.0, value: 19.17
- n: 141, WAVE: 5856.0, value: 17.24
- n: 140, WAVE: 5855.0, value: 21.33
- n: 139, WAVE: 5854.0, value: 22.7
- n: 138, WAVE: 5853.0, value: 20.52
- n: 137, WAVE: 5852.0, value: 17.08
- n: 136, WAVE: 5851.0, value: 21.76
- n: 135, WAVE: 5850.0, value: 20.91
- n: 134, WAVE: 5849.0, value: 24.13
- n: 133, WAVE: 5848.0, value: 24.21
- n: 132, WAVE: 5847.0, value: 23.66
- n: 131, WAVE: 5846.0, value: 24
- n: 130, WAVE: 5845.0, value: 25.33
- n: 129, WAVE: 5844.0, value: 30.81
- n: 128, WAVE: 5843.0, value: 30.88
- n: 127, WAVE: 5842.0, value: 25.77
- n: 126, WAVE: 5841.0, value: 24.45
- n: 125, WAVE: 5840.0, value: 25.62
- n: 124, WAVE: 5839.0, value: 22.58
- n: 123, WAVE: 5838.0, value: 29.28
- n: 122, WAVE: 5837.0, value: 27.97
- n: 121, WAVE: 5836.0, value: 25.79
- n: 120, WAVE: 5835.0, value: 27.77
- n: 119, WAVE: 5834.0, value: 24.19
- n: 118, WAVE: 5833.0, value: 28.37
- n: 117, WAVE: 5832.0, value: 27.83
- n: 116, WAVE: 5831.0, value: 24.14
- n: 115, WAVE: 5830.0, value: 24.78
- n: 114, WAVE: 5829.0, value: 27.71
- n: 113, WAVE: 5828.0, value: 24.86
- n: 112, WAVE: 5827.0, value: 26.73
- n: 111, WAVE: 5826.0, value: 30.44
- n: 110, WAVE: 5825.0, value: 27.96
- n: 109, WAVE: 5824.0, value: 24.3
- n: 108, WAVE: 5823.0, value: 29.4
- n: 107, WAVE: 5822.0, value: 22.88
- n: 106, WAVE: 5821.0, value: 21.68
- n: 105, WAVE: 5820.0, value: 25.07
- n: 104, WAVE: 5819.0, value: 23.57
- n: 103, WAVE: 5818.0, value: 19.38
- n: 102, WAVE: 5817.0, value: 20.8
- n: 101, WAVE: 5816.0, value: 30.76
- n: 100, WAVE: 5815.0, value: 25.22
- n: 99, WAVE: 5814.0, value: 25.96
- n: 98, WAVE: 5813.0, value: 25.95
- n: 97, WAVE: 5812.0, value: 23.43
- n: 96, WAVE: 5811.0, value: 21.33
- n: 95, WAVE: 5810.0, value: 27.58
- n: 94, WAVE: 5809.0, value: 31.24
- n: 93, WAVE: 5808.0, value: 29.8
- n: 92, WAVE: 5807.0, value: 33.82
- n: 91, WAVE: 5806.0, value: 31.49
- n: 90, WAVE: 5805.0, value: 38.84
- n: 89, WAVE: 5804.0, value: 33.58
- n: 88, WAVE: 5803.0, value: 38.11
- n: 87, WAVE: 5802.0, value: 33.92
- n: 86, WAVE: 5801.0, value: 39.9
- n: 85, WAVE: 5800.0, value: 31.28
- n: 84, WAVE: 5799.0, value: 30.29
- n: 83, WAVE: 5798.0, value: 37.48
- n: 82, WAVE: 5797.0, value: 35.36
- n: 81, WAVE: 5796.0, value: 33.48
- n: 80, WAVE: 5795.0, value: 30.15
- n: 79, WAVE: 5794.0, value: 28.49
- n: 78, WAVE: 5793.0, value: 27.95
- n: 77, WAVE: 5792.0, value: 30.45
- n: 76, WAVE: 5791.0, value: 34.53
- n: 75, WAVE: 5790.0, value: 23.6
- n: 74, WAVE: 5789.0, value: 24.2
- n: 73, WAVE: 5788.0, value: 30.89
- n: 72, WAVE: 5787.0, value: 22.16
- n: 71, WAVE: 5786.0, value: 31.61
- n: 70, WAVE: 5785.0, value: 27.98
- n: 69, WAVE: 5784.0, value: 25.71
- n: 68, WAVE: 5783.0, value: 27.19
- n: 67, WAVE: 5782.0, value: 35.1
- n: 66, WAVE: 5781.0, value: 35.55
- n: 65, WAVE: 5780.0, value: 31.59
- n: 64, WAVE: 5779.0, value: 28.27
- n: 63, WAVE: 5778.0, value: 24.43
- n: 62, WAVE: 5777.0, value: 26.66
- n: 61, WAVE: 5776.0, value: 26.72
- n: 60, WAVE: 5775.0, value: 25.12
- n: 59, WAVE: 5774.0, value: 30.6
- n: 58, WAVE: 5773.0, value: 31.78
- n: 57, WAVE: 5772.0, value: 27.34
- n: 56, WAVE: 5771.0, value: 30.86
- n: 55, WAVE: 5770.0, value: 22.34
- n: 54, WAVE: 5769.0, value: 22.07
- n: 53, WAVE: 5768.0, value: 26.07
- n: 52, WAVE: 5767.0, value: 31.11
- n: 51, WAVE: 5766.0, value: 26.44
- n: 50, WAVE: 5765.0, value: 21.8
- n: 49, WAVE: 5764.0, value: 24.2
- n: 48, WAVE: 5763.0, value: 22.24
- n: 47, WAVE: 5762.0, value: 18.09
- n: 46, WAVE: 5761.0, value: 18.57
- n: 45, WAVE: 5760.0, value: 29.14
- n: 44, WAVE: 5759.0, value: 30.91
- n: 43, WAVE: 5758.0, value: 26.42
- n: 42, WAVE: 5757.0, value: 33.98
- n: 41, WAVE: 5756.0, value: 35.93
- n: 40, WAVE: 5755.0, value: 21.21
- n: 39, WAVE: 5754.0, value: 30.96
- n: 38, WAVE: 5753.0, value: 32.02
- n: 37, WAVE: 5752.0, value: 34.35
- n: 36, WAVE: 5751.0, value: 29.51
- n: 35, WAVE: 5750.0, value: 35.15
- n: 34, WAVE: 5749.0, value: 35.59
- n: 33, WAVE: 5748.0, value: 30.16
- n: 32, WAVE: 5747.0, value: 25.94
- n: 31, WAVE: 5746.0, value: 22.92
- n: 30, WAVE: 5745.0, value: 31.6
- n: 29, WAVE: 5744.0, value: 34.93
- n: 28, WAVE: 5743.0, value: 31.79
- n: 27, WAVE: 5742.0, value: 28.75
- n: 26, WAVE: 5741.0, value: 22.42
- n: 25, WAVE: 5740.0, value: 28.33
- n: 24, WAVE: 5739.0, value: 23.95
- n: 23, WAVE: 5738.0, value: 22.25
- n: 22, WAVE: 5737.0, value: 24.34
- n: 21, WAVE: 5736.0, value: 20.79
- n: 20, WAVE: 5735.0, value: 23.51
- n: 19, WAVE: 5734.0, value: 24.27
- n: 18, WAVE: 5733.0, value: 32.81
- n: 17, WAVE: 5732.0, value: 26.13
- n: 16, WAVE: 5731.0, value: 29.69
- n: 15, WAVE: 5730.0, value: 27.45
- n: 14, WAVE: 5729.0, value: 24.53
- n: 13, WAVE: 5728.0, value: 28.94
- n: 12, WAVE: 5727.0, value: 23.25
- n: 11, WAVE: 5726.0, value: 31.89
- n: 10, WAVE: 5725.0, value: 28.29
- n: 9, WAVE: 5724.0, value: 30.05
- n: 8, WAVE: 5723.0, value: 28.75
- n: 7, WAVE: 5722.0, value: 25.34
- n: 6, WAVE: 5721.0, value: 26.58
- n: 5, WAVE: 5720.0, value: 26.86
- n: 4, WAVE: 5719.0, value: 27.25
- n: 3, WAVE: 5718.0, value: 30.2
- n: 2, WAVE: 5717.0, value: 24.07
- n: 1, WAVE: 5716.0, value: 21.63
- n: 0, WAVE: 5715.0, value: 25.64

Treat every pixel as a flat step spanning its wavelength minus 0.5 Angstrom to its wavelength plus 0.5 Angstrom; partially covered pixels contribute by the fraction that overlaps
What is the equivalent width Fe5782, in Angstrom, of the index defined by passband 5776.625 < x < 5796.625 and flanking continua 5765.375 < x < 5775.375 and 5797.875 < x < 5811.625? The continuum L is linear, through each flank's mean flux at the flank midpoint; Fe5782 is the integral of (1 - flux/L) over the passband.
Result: 0.5 Angstrom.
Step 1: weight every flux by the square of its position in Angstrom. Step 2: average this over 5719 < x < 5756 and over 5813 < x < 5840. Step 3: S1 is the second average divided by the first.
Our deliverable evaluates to 0.9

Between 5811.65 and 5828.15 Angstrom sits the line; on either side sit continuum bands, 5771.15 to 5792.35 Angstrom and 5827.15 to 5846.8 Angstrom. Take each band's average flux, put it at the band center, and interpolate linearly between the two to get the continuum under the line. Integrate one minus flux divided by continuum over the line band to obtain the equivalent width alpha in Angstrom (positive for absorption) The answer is 1.1 Angstrom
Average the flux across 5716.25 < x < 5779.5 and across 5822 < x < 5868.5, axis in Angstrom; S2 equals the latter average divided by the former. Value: 0.87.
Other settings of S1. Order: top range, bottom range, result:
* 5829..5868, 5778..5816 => 0.79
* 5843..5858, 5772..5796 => 0.80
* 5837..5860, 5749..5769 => 0.87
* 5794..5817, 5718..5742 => 1.20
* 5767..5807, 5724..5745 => 1.13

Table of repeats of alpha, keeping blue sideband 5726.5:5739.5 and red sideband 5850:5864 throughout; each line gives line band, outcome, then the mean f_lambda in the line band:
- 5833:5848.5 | -4.01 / 26.2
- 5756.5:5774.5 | -1.66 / 26.3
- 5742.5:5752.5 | -2.53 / 31.2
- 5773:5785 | -2.75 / 28.9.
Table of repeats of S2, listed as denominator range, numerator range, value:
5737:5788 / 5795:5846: 1.01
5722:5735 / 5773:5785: 1.04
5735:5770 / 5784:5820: 1.08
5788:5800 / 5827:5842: 0.85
